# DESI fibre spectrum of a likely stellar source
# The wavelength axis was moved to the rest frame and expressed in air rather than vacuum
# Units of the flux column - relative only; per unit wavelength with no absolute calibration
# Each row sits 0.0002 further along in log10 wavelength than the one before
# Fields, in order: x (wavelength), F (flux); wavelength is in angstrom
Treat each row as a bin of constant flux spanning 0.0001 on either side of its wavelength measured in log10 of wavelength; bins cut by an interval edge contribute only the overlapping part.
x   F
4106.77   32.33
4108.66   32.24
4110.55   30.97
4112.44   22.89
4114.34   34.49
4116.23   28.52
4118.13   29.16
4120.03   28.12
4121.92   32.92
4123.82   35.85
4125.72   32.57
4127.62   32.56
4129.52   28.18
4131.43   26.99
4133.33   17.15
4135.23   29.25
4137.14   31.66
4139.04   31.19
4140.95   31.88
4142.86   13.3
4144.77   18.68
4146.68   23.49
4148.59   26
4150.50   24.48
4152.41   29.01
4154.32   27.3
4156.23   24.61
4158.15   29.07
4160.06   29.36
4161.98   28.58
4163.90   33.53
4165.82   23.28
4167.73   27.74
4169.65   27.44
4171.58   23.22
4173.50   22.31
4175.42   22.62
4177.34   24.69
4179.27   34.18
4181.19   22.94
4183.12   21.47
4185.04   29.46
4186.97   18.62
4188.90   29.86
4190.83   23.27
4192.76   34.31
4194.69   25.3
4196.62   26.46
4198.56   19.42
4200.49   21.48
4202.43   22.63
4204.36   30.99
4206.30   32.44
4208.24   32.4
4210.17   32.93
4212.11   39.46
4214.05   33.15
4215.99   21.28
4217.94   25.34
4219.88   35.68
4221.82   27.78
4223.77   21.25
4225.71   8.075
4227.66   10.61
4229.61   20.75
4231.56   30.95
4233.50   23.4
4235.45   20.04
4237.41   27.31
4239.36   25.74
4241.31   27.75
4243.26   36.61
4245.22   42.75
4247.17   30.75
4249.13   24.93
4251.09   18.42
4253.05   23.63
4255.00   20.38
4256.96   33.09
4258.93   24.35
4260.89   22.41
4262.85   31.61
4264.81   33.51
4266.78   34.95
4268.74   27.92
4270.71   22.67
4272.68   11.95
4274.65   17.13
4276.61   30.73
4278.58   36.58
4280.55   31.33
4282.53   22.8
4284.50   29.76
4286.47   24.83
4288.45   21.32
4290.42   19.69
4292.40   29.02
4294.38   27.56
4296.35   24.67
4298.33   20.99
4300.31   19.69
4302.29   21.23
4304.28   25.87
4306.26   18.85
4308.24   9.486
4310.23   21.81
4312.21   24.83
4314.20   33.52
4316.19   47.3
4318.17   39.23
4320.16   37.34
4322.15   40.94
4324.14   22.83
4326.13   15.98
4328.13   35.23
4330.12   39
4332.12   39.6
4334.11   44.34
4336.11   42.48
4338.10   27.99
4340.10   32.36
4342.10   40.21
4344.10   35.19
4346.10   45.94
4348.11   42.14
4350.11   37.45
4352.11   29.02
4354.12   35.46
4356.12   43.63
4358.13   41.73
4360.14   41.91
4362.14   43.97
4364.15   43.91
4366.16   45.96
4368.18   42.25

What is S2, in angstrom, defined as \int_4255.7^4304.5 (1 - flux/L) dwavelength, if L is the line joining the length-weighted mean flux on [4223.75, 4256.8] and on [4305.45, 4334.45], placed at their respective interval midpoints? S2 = 3.5 angstrom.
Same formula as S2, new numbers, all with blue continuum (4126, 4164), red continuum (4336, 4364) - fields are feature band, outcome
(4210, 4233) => 4.3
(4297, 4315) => 7.1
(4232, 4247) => 1.4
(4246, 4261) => 3.6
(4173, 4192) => 2.5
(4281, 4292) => 3.3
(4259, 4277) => 4.4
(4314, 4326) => 0.4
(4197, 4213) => 0.8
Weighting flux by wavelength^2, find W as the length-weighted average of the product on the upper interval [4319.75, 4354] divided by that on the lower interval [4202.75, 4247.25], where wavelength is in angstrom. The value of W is 1.37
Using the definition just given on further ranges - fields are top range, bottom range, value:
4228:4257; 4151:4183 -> 1.03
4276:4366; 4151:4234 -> 1.30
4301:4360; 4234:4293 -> 1.30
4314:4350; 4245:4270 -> 1.37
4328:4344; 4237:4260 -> 1.40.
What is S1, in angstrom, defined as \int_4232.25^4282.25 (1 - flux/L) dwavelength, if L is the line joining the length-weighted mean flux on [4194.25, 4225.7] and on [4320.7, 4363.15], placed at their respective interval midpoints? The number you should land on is 6.0 angstrom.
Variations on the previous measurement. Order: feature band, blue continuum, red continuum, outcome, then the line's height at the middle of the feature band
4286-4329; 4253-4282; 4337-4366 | 8.2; 32.6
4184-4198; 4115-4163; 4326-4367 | 1.8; 30.4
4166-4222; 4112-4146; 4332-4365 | 7.6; 31.4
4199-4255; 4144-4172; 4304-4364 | 6.0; 29.7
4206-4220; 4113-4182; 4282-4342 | -1.7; 28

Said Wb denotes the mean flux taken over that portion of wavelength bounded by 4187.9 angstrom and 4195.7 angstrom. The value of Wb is 28.1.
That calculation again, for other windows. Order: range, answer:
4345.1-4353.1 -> 38.6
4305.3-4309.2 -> 14.2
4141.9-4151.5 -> 21.2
